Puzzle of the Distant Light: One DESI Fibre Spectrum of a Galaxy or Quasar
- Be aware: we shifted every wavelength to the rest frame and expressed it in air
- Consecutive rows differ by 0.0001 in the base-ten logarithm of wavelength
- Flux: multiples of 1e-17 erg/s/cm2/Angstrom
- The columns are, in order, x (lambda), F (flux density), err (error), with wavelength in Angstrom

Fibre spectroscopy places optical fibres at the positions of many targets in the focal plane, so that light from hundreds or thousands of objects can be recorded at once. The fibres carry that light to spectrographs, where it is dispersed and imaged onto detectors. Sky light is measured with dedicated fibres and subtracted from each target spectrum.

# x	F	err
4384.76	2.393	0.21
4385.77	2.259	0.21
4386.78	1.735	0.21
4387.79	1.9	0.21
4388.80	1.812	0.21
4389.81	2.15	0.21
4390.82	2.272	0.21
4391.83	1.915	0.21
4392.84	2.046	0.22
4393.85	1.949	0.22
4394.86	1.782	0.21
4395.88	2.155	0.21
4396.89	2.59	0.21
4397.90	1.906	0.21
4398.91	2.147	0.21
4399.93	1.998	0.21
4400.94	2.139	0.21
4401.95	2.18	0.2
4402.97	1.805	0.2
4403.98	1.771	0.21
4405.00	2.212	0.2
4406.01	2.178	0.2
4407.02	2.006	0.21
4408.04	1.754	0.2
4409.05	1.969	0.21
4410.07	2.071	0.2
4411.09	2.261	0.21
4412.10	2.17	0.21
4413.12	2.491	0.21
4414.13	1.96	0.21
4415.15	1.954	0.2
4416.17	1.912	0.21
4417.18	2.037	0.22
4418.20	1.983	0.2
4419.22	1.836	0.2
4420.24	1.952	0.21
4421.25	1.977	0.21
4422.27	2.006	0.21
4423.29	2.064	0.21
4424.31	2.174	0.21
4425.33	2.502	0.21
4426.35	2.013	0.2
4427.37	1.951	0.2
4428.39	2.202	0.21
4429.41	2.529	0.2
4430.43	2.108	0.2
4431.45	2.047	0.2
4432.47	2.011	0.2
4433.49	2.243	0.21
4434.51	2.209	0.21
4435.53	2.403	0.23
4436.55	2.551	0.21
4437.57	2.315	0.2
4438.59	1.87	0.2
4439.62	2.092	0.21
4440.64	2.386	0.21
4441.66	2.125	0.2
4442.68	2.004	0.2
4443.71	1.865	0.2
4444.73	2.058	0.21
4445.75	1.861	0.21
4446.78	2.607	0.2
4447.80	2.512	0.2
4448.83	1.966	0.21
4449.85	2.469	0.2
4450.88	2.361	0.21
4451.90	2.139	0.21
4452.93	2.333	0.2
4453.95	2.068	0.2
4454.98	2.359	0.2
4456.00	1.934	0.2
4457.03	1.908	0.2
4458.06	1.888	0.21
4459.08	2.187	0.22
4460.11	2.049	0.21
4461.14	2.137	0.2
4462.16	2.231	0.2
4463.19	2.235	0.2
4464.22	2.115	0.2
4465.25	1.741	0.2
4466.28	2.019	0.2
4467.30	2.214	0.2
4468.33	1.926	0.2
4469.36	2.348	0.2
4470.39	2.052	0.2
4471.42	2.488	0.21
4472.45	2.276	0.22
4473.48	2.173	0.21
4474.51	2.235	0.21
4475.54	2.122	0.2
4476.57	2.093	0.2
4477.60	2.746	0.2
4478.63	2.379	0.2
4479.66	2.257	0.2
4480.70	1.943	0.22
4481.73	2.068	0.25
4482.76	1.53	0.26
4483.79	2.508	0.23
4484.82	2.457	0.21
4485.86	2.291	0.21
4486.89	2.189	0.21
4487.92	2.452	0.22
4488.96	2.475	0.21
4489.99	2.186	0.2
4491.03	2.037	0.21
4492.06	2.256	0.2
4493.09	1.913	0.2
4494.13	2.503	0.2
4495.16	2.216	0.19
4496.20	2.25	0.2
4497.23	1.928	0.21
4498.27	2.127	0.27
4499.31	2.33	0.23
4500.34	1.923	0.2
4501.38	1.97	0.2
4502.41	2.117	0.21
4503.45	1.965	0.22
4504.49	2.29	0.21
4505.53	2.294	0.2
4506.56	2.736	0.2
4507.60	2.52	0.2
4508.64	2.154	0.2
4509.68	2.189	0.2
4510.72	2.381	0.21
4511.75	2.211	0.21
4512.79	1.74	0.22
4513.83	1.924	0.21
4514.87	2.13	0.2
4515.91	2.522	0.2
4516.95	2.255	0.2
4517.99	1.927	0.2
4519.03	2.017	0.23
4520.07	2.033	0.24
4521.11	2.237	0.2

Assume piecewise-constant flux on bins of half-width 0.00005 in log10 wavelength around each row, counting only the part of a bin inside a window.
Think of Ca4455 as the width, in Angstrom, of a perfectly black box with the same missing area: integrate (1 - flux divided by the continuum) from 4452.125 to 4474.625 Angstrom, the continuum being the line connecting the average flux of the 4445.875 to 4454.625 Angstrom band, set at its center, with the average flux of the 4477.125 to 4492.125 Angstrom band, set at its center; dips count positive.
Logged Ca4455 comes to 1.4 Angstrom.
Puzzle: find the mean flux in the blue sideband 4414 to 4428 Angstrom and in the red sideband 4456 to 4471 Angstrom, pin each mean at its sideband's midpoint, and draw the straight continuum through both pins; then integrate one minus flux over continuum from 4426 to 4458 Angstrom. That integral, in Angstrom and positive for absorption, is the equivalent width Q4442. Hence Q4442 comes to -1.96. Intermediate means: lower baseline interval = 2.03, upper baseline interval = 2.07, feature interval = 2.17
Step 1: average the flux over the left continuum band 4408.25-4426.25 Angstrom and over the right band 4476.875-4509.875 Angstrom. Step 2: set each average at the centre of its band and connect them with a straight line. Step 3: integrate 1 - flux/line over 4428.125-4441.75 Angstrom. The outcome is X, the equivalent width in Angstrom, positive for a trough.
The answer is -0.76 Angstrom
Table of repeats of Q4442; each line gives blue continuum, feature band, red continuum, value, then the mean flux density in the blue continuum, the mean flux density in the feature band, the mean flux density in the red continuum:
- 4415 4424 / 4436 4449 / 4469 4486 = -0.63 Angstrom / 1.97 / 2.18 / 2.23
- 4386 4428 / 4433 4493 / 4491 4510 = -1.40 Angstrom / 2.04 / 2.19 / 2.2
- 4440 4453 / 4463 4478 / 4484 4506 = 0.14 Angstrom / 2.2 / 2.18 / 2.2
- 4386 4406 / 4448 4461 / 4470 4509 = 0.02 Angstrom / 2.03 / 2.15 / 2.22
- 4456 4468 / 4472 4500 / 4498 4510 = -0.89 Angstrom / 2.06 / 2.22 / 2.22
